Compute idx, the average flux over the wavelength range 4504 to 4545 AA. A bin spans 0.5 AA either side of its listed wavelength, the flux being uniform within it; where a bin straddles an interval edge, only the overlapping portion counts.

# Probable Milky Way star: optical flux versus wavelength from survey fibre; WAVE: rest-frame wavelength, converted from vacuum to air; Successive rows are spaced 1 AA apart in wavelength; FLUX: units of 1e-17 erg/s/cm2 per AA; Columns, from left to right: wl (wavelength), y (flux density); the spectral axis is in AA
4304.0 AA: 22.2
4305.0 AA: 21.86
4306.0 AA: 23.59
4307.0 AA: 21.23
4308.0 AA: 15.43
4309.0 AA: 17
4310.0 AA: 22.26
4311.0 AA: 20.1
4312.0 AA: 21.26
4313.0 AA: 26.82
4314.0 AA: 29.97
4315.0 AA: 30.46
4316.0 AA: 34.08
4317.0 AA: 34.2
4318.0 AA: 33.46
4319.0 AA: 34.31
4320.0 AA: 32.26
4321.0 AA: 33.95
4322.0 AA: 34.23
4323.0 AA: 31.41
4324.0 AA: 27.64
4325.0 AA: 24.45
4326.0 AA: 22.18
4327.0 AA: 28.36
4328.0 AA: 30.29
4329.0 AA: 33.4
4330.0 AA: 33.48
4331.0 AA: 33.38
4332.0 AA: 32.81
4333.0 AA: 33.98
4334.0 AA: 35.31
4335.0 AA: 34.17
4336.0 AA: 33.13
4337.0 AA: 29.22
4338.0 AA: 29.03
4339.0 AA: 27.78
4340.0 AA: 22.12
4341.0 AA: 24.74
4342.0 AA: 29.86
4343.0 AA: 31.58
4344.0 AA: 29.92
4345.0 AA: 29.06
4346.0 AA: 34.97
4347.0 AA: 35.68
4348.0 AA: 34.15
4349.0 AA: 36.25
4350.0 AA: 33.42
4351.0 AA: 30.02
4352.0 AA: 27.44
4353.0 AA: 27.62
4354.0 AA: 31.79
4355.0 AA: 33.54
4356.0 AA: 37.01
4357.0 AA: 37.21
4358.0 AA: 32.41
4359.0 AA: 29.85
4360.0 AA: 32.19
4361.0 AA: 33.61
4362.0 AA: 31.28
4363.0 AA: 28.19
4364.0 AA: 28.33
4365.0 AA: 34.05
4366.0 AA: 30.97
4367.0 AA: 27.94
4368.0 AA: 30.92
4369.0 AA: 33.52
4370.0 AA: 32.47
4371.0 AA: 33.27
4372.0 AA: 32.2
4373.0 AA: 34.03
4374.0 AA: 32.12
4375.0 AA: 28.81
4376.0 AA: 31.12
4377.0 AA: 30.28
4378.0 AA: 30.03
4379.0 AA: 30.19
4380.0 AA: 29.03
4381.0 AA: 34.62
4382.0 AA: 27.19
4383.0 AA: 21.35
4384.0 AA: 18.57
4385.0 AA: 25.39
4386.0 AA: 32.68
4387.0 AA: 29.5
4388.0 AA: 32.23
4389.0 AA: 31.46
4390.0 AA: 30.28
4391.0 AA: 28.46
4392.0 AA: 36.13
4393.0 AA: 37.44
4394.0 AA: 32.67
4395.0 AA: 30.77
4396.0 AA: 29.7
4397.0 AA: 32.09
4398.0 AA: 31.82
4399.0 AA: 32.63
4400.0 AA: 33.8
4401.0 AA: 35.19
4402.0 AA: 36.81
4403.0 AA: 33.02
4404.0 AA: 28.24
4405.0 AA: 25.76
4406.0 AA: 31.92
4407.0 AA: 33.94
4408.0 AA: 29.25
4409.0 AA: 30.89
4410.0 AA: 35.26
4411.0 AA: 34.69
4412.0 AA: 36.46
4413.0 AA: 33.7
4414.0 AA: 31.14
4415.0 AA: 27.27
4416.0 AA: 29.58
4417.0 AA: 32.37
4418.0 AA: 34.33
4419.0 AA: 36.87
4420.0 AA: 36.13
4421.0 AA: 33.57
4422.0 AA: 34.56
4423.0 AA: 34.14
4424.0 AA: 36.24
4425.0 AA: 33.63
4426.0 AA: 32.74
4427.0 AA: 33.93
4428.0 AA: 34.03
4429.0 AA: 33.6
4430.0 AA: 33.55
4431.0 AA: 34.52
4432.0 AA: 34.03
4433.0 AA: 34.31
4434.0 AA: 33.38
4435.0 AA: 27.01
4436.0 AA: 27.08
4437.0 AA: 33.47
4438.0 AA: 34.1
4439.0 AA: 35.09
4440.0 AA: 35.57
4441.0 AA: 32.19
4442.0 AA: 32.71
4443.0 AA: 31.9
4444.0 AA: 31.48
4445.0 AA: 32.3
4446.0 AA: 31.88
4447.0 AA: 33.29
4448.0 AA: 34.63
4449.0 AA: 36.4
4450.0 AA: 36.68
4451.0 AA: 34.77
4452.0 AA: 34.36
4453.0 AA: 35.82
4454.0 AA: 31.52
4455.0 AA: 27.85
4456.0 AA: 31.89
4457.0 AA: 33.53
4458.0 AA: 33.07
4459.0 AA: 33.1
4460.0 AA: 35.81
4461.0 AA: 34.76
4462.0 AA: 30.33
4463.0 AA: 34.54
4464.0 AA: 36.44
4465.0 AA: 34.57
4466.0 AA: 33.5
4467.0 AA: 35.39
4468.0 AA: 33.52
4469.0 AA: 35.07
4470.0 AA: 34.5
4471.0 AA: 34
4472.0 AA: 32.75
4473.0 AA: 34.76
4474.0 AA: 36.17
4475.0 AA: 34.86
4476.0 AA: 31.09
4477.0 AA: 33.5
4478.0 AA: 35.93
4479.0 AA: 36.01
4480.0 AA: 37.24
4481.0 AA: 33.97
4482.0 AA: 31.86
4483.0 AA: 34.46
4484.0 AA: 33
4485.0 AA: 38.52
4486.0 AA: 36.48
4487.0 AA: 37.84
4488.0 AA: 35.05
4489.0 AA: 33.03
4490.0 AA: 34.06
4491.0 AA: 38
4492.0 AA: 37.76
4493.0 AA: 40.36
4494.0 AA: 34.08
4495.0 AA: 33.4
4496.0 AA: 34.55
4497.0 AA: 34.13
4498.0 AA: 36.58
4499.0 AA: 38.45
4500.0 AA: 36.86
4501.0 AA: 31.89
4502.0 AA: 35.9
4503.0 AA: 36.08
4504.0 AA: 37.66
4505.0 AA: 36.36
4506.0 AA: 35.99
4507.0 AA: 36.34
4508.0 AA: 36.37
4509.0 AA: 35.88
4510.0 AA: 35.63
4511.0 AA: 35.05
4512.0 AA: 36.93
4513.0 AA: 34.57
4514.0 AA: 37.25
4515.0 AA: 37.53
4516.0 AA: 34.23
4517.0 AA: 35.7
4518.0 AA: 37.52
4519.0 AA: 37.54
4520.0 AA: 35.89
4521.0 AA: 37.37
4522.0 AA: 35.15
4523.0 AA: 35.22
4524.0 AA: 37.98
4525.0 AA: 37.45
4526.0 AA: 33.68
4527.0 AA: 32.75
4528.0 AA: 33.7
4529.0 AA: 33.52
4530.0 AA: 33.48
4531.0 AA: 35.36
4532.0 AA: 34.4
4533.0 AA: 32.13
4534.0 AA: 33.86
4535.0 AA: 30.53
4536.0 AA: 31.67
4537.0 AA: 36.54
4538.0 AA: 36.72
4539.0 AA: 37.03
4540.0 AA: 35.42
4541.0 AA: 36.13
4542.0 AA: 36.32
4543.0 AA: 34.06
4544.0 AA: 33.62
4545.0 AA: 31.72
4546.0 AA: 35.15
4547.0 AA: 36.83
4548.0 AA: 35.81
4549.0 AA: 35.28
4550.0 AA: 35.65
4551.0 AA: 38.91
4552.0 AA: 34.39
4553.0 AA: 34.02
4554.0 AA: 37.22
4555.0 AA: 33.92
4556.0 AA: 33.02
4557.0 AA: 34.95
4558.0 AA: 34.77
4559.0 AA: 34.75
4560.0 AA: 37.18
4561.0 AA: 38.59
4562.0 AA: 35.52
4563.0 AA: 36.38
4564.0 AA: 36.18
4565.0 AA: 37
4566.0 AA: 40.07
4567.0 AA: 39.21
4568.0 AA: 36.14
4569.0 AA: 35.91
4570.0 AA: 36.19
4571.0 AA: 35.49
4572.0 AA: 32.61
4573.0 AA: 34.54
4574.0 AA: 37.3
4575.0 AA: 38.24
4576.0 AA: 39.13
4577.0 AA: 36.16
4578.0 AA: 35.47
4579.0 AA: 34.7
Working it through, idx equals 35.3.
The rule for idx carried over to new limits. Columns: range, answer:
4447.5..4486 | 34.2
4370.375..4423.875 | 31.6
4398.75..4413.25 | 32.8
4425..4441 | 33.1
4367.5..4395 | 30.6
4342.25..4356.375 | 32.2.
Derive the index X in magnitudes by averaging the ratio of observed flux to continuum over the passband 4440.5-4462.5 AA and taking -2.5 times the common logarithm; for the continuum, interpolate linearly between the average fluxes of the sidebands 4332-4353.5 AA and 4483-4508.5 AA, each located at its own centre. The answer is 0.04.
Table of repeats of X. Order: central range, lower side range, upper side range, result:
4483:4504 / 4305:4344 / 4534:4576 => -0.06 mag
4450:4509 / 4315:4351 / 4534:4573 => -0.02 mag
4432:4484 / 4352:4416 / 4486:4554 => 0.00 mag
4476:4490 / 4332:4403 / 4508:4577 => -0.03 mag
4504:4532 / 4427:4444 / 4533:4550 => -0.04 mag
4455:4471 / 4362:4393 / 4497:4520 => 0.01 mag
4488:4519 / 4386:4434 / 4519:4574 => -0.04 mag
